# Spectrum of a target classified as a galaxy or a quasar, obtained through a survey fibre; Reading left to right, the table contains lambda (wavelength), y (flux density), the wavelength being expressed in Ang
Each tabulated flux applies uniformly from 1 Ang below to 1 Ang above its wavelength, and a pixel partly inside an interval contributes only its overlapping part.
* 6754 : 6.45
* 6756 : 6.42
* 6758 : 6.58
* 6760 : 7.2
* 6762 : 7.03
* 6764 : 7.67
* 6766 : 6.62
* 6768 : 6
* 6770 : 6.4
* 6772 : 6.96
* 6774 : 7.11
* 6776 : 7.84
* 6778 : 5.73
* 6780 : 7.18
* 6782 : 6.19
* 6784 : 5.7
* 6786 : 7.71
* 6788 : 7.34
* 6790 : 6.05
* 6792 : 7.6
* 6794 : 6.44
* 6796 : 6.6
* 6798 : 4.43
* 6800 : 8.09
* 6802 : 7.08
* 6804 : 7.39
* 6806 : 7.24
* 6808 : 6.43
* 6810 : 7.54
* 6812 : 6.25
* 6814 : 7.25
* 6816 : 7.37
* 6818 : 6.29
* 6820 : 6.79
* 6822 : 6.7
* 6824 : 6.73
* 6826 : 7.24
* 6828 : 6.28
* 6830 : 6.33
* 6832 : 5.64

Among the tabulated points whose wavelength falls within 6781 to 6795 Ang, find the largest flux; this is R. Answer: 7.71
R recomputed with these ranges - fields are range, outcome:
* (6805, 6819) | 7.54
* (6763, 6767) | 7.67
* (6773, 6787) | 7.84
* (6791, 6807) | 8.09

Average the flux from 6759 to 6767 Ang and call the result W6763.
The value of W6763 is 7.13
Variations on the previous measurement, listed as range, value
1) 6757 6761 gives 6.89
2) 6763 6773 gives 6.73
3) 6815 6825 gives 6.78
